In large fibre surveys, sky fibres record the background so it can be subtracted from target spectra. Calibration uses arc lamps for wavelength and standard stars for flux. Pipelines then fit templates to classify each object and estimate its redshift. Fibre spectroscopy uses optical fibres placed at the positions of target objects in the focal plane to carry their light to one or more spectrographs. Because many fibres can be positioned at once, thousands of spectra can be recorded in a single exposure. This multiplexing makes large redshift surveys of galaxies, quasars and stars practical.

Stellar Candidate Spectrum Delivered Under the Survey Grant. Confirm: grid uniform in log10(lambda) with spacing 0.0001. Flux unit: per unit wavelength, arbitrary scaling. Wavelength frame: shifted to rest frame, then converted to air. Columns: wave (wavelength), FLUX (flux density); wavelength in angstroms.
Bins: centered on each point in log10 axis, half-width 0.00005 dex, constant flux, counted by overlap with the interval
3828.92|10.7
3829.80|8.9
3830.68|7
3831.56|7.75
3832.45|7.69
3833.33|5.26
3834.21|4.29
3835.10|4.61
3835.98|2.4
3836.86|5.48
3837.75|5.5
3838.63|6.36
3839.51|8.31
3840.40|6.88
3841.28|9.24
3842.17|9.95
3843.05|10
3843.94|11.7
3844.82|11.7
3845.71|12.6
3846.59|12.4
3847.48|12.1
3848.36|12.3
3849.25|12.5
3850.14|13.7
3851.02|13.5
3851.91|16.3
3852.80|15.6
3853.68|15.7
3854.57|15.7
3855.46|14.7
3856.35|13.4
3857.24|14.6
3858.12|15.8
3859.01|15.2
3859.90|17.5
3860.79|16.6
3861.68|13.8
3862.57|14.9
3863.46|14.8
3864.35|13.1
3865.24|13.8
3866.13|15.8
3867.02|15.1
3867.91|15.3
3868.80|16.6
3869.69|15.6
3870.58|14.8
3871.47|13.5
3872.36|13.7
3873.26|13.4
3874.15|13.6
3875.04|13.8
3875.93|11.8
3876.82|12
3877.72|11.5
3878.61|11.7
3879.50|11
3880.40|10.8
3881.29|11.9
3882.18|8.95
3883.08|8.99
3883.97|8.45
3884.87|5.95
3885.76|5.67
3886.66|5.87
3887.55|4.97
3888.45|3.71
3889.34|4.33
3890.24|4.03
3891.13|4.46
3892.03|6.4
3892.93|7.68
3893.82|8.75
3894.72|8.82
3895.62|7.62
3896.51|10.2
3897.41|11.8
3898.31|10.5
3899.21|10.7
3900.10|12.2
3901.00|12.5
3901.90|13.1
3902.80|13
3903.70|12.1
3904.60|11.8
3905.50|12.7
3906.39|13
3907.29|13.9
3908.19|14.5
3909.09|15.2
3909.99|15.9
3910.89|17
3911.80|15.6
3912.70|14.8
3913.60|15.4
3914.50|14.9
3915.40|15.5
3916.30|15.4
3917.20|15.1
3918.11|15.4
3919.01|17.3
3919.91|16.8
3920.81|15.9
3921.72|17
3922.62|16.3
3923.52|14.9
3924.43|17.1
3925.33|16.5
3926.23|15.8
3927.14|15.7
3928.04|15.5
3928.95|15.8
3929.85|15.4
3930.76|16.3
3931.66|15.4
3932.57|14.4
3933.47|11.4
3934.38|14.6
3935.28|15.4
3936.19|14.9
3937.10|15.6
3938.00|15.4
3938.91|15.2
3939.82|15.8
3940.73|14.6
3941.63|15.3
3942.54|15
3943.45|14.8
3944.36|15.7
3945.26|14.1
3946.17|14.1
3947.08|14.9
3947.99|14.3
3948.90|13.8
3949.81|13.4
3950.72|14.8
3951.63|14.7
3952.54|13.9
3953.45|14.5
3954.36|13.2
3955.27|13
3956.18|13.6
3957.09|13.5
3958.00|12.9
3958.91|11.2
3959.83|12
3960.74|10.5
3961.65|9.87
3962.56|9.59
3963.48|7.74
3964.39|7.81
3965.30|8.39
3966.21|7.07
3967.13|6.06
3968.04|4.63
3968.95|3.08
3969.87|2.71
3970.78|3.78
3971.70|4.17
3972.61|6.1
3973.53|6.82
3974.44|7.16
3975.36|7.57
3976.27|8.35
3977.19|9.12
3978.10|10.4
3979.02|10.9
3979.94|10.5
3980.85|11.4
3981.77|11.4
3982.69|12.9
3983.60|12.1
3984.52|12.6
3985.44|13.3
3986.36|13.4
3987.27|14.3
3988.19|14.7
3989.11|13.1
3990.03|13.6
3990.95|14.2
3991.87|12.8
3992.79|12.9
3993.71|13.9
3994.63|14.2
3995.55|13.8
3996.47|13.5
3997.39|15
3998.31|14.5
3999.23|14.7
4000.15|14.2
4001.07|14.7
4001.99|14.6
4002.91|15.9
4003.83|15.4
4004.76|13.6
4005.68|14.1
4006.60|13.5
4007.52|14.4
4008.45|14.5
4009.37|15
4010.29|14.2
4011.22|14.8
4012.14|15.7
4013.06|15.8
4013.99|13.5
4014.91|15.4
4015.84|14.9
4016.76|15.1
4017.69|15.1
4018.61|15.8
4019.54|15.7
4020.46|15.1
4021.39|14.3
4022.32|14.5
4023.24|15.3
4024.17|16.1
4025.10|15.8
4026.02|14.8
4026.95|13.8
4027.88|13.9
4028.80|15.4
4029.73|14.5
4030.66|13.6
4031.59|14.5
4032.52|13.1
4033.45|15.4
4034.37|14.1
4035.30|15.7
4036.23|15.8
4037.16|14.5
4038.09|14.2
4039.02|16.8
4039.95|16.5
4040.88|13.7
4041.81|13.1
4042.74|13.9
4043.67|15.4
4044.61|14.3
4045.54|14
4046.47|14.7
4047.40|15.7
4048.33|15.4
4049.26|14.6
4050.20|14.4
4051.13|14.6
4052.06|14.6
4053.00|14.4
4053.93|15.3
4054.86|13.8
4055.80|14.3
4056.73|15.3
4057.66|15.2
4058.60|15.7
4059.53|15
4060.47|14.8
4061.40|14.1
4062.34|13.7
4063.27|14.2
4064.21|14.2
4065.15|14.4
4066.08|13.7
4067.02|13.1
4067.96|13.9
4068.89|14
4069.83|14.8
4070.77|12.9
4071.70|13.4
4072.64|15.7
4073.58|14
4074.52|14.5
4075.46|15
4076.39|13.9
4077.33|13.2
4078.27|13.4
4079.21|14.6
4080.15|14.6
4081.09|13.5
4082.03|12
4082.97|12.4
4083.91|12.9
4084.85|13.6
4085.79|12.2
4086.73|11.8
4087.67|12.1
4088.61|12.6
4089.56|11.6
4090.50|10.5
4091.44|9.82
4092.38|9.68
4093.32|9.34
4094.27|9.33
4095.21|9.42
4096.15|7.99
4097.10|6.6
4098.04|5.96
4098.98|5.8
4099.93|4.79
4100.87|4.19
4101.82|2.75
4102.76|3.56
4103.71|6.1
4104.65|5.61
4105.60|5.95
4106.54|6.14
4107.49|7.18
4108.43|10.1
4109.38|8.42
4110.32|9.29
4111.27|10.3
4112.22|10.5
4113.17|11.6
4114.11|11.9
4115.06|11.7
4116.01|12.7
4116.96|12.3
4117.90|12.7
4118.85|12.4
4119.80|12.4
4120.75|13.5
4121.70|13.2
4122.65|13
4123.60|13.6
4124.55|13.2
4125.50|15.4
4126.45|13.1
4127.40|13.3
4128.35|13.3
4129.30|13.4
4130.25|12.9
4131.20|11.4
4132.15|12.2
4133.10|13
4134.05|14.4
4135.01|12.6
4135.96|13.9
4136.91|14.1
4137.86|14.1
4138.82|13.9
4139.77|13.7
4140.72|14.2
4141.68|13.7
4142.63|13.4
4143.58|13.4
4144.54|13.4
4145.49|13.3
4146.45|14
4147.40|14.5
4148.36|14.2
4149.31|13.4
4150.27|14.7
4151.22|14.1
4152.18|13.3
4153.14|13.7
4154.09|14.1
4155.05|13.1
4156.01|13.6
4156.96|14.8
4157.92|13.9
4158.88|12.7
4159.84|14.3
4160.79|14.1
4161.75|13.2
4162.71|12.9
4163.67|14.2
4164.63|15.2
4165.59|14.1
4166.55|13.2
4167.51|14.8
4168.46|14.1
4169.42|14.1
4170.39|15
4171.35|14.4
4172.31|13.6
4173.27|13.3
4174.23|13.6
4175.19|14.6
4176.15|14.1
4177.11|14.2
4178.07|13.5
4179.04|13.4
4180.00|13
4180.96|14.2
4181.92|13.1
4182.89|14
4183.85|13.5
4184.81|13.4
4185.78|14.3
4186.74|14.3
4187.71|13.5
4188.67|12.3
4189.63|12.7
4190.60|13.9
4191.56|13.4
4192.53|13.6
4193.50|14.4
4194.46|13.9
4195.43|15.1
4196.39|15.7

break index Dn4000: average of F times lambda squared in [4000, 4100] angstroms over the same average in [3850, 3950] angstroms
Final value 1.1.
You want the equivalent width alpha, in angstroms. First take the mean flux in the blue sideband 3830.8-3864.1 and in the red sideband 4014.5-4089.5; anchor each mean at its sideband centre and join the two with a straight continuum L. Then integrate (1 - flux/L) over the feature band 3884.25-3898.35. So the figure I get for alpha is 6.1 angstroms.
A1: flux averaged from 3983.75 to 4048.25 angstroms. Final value 14.5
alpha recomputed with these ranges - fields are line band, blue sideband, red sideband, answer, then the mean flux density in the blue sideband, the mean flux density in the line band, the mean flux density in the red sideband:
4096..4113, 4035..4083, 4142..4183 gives 8.8 angstroms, 14.4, 6.8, 13.9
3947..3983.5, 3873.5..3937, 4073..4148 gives 6.5 angstroms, 12.4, 10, 11.5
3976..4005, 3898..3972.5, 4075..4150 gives -1.1 angstroms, 13.2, 13.2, 11.5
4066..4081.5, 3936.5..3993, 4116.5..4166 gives -1.5 angstroms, 11.5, 14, 13.5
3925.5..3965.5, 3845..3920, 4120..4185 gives -3.1 angstroms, 12.5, 13.8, 13.7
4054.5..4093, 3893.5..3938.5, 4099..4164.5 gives -2.7 angstroms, 14.2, 13.5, 12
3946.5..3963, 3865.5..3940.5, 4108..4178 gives -0.1 angstroms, 12.8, 13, 13.3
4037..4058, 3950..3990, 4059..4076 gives -2.1 angstroms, 10.3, 14.7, 14.2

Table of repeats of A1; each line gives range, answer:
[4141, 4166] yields 13.8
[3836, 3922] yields 12.1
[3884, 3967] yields 12.7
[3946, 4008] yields 11.7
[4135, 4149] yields 13.8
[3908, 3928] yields 15.8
